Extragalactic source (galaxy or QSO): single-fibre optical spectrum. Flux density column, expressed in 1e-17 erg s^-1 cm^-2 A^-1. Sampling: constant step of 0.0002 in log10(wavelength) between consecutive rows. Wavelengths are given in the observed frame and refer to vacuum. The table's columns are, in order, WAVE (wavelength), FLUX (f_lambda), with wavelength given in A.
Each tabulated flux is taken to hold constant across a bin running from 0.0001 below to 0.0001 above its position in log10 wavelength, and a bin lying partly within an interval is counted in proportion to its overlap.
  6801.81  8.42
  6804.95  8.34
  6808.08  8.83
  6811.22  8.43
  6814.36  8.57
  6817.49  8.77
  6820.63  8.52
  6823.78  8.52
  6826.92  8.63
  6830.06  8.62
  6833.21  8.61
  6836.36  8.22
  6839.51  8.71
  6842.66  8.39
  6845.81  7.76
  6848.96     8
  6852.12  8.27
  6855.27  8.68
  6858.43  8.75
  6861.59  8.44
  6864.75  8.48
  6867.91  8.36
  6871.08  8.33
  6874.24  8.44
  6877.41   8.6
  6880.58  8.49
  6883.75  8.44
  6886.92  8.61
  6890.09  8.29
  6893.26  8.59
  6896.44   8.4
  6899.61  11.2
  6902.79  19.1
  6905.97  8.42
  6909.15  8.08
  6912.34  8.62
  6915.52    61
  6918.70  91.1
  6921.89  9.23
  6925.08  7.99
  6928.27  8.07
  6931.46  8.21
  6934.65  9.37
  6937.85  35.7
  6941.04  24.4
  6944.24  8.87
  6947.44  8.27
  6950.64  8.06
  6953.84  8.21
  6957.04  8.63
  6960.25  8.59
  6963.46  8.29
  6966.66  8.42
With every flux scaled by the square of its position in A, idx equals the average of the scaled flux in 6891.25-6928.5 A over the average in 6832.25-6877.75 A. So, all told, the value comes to 2.56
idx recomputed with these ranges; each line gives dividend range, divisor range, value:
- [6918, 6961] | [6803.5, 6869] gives 1.96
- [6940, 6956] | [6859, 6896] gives 1.33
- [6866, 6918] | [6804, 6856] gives 1.68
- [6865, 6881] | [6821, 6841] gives 1.00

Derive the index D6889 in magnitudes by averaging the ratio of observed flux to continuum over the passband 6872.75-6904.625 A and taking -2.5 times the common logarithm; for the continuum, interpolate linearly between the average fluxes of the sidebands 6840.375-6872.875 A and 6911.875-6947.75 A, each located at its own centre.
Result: 0.50 mag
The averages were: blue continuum 8.36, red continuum 24.4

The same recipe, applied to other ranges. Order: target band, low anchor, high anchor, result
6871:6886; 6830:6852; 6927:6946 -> 0.31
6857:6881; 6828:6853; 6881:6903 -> 0.08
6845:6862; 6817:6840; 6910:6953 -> 0.37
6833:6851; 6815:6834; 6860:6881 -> 0.04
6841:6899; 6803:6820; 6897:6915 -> 0.36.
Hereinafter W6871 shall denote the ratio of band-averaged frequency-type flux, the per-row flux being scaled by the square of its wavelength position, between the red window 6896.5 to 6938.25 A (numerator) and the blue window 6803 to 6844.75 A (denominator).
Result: 2.54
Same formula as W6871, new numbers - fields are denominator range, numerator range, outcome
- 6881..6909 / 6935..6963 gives 1.36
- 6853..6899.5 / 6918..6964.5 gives 1.84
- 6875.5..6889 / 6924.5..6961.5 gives 1.45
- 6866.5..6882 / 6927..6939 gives 1.78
